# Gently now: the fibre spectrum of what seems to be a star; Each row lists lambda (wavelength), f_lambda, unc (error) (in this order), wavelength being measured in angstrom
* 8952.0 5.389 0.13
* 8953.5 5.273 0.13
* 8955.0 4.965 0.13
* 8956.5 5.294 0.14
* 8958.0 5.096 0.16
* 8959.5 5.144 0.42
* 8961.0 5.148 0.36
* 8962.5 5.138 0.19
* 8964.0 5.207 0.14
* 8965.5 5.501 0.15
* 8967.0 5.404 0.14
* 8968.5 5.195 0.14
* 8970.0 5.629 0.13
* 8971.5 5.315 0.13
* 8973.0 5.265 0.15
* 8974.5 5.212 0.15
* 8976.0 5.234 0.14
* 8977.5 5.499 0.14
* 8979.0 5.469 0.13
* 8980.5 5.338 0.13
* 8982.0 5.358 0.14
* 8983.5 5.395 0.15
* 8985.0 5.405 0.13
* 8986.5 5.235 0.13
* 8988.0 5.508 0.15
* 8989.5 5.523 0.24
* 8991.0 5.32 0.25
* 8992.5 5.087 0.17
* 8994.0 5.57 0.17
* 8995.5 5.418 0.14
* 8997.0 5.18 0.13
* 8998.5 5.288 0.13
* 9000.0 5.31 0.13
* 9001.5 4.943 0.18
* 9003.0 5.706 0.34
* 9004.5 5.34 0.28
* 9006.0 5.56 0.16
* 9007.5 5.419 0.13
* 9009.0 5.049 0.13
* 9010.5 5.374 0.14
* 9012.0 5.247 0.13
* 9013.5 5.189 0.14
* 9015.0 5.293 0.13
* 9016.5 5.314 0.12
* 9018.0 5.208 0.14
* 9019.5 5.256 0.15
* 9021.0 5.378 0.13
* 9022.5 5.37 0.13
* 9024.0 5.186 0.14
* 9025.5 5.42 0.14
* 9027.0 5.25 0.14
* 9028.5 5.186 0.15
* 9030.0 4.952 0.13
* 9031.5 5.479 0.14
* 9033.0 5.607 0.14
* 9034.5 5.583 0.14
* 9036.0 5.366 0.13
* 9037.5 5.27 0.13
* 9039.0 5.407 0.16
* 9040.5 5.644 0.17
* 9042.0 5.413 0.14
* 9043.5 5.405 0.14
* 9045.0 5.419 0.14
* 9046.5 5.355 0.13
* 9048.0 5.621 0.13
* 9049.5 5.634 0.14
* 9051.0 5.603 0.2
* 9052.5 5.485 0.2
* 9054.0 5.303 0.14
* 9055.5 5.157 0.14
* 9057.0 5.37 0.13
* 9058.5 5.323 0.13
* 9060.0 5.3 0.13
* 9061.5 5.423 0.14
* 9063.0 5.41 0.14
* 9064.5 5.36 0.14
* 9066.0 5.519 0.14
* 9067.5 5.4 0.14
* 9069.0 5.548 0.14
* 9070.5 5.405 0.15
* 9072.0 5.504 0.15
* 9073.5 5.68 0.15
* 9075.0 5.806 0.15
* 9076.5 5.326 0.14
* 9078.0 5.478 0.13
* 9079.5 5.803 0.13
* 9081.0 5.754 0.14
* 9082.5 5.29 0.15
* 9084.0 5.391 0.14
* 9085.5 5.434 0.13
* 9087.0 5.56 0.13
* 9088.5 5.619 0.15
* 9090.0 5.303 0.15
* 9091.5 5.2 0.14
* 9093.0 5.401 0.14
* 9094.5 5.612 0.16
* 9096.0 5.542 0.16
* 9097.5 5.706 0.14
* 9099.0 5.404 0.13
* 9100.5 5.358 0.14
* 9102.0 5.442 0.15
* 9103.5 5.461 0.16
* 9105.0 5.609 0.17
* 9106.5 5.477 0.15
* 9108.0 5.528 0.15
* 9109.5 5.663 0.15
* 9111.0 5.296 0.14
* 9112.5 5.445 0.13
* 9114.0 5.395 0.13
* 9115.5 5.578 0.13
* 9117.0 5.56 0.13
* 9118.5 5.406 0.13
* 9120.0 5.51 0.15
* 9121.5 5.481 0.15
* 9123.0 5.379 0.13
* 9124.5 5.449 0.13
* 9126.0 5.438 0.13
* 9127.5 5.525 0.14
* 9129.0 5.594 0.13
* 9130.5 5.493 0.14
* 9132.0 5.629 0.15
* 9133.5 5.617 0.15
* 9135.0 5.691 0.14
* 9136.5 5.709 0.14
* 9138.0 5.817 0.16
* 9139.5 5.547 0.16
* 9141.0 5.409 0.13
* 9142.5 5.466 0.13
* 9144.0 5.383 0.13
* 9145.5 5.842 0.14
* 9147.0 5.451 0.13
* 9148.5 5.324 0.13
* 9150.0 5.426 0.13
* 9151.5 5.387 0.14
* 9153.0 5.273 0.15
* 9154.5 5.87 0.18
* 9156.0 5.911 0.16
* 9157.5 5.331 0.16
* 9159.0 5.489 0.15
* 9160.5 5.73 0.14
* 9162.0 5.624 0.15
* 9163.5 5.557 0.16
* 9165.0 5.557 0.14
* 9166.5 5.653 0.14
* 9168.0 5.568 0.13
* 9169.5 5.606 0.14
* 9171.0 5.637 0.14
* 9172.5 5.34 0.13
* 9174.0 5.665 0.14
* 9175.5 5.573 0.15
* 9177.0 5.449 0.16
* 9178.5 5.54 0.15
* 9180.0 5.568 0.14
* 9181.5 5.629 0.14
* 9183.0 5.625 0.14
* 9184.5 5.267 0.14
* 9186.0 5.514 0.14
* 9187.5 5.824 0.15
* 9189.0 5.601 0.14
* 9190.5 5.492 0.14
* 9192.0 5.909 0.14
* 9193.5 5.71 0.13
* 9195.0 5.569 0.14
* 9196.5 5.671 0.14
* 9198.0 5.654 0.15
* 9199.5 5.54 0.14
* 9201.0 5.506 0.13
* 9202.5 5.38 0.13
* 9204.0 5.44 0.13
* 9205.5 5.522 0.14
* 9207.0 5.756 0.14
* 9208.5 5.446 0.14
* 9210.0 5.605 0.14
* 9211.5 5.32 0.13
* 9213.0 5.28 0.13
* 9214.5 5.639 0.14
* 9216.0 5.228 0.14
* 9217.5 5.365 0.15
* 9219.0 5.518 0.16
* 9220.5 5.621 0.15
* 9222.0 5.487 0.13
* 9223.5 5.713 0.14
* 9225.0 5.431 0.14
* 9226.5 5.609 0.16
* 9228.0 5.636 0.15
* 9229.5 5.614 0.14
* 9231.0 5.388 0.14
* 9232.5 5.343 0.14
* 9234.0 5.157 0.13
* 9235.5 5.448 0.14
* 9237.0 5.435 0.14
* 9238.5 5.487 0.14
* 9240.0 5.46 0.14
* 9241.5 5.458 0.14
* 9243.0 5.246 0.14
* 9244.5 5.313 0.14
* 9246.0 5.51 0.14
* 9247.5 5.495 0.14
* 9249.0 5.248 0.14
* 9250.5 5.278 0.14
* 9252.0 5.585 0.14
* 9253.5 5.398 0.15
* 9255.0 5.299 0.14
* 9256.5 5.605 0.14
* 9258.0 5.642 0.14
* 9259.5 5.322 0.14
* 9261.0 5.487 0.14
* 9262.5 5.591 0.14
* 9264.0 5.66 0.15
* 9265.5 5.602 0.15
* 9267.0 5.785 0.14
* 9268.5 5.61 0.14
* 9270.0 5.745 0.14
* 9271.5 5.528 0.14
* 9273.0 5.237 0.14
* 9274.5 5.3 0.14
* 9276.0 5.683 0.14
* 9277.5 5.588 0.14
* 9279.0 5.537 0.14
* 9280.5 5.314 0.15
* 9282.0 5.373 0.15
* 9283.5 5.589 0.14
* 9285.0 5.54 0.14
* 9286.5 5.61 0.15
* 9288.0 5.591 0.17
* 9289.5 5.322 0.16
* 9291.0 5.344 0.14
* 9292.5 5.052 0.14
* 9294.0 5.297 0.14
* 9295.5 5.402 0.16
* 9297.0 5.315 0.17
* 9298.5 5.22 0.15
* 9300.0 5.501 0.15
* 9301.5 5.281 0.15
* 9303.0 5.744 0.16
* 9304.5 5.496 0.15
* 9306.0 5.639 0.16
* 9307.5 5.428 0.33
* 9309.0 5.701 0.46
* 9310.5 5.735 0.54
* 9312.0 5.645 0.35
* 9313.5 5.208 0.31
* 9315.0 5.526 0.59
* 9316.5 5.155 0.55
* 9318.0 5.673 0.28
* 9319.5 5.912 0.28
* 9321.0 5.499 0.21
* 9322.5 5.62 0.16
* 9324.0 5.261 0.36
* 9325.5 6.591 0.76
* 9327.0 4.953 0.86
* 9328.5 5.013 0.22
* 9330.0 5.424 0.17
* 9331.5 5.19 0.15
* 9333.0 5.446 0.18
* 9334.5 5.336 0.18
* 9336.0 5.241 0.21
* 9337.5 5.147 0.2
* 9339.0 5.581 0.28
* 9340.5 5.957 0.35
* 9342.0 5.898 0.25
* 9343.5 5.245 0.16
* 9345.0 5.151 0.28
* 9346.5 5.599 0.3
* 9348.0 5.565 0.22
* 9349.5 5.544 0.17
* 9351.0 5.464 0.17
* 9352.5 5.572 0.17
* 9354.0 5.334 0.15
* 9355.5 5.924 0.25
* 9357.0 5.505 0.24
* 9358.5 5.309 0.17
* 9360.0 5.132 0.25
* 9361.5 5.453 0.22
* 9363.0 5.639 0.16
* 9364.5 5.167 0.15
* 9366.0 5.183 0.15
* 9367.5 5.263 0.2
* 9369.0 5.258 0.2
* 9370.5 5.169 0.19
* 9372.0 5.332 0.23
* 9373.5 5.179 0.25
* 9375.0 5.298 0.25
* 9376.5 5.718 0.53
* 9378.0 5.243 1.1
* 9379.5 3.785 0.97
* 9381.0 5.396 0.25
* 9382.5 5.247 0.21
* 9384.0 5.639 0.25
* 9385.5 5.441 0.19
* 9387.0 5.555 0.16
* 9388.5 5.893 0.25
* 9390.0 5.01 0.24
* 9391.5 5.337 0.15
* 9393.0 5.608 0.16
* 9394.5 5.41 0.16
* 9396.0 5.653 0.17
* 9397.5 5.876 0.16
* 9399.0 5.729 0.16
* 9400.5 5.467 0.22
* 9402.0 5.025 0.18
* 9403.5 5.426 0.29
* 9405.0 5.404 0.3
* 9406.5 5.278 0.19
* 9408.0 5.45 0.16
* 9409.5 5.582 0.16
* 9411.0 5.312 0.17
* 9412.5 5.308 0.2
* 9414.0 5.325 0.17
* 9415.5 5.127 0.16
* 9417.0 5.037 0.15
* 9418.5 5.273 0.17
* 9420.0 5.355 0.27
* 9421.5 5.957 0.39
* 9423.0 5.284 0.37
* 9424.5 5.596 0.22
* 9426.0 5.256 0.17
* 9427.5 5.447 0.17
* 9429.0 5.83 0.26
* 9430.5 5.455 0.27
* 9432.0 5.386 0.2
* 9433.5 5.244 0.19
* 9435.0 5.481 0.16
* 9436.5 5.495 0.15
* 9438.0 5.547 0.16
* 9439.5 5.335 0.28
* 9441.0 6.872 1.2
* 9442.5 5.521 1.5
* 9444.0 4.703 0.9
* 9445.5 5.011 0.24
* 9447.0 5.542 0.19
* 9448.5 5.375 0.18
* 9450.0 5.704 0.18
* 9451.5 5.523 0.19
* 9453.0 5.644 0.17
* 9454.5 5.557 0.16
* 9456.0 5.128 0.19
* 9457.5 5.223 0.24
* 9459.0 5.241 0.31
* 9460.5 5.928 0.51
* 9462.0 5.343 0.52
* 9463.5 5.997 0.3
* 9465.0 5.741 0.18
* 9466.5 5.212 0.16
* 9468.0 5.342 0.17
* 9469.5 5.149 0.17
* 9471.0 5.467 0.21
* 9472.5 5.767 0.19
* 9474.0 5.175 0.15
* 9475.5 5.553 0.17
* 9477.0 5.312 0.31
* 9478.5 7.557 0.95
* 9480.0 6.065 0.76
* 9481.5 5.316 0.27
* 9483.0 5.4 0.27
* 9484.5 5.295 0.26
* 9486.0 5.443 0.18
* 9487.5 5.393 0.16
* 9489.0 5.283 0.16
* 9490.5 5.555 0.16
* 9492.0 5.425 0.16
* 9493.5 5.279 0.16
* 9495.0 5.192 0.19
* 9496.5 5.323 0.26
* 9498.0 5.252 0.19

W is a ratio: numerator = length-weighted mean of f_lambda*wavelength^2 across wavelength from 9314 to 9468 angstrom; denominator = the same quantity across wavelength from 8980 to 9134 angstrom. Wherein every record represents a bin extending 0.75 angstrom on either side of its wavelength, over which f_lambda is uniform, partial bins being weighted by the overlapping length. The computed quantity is 1.08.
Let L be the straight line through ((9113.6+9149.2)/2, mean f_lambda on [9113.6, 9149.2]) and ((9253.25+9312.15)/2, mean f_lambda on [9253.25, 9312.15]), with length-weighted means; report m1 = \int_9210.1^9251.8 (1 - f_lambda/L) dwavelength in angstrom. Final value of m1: 0.5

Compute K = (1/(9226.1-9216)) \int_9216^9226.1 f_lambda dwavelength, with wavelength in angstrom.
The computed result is 5.5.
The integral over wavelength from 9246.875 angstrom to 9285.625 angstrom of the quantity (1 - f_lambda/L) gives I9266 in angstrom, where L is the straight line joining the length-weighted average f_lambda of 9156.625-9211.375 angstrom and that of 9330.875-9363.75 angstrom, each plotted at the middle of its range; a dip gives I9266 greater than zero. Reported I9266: 0.1 angstrom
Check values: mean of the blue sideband 5.57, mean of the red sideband 5.47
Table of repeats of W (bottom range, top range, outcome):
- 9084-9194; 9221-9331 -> 1.02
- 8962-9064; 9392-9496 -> 1.12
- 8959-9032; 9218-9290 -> 1.09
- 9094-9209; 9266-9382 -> 1.02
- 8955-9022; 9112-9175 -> 1.08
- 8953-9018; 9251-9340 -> 1.10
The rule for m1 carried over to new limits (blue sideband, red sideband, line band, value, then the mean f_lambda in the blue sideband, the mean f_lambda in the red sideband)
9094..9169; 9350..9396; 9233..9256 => 0.3 angstrom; 5.53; 5.35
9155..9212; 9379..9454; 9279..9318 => 0.4 angstrom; 5.58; 5.43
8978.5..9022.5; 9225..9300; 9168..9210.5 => -1.2 angstrom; 5.33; 5.46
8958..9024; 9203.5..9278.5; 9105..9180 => -1.6 angstrom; 5.32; 5.48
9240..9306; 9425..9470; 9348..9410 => 0.9 angstrom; 5.46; 5.48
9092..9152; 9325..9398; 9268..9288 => -0.3 angstrom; 5.51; 5.4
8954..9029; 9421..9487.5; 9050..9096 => -1.0 angstrom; 5.31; 5.53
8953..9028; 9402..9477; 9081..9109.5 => -0.7 angstrom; 5.31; 5.44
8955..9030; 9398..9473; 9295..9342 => -0.7 angstrom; 5.31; 5.45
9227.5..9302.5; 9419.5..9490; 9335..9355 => 0.0 angstrom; 5.45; 5.52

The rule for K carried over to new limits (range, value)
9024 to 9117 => 5.45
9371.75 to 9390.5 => 5.29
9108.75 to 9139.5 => 5.53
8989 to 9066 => 5.36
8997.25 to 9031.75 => 5.29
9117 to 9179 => 5.55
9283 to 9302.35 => 5.39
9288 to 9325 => 5.47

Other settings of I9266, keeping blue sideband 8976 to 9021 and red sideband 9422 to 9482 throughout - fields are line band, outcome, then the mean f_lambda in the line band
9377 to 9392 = 0.7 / 5.26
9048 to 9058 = -0.1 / 5.44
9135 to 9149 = -0.4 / 5.56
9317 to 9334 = -0.1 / 5.5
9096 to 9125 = -0.5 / 5.48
